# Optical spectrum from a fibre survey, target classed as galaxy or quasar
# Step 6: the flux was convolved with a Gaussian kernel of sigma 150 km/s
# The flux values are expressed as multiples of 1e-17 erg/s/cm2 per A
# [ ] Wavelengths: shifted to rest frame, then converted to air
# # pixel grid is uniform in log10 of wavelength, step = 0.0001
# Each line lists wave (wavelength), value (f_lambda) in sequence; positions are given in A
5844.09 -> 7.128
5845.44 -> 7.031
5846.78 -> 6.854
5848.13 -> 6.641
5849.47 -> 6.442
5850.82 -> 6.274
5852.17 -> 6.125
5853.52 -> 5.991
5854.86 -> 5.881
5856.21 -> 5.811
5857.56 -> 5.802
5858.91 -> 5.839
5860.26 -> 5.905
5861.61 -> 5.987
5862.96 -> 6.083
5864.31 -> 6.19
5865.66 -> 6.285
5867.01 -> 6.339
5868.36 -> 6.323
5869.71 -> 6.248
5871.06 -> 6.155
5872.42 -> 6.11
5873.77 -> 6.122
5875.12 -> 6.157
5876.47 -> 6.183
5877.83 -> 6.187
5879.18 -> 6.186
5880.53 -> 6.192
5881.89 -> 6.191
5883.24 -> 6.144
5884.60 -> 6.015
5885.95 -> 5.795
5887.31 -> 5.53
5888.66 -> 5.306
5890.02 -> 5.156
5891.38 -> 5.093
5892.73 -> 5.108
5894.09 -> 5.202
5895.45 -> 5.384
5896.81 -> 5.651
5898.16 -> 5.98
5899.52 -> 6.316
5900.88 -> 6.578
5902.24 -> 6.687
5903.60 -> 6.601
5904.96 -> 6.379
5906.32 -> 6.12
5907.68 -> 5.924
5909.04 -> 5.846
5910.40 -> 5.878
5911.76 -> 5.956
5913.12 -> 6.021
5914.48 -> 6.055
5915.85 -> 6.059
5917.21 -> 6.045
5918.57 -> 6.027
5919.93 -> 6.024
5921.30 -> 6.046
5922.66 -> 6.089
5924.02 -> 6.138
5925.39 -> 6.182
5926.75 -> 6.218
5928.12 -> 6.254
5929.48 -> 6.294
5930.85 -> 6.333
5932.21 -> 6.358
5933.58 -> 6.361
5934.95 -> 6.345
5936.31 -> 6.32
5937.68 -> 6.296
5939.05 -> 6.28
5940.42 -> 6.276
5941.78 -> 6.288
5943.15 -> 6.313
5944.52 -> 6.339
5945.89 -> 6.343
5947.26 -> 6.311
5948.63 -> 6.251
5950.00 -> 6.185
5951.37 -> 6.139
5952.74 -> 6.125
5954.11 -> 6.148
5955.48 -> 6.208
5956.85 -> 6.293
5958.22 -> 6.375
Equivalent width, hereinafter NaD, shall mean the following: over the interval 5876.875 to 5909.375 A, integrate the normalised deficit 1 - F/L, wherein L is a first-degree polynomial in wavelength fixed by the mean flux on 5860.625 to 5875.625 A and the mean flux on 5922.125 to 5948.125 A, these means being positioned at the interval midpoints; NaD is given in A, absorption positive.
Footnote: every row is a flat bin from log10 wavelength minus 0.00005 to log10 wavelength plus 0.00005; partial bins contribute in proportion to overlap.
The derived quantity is 1.6 A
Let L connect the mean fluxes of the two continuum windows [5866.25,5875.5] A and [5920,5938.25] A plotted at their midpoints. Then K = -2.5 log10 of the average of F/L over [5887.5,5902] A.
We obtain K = 0.113 mag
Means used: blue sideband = 6.21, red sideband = 6.24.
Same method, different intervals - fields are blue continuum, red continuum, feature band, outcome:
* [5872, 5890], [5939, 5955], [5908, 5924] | 0.02 mag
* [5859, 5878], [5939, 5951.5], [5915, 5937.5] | 0.01 mag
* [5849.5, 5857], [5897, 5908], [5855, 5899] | 0.05 mag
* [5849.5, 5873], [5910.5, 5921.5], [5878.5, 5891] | 0.04 mag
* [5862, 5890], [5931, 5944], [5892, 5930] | 0.03 mag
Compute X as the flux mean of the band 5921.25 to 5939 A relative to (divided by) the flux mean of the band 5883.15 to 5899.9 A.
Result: 1.13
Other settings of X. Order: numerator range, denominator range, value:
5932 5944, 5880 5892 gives 1.11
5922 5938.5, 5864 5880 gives 1.01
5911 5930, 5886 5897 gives 1.15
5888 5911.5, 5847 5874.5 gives 0.95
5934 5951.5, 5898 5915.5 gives 1.02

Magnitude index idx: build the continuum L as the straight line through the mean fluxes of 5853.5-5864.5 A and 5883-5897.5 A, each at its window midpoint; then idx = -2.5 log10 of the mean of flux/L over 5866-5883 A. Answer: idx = -0.09 mag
